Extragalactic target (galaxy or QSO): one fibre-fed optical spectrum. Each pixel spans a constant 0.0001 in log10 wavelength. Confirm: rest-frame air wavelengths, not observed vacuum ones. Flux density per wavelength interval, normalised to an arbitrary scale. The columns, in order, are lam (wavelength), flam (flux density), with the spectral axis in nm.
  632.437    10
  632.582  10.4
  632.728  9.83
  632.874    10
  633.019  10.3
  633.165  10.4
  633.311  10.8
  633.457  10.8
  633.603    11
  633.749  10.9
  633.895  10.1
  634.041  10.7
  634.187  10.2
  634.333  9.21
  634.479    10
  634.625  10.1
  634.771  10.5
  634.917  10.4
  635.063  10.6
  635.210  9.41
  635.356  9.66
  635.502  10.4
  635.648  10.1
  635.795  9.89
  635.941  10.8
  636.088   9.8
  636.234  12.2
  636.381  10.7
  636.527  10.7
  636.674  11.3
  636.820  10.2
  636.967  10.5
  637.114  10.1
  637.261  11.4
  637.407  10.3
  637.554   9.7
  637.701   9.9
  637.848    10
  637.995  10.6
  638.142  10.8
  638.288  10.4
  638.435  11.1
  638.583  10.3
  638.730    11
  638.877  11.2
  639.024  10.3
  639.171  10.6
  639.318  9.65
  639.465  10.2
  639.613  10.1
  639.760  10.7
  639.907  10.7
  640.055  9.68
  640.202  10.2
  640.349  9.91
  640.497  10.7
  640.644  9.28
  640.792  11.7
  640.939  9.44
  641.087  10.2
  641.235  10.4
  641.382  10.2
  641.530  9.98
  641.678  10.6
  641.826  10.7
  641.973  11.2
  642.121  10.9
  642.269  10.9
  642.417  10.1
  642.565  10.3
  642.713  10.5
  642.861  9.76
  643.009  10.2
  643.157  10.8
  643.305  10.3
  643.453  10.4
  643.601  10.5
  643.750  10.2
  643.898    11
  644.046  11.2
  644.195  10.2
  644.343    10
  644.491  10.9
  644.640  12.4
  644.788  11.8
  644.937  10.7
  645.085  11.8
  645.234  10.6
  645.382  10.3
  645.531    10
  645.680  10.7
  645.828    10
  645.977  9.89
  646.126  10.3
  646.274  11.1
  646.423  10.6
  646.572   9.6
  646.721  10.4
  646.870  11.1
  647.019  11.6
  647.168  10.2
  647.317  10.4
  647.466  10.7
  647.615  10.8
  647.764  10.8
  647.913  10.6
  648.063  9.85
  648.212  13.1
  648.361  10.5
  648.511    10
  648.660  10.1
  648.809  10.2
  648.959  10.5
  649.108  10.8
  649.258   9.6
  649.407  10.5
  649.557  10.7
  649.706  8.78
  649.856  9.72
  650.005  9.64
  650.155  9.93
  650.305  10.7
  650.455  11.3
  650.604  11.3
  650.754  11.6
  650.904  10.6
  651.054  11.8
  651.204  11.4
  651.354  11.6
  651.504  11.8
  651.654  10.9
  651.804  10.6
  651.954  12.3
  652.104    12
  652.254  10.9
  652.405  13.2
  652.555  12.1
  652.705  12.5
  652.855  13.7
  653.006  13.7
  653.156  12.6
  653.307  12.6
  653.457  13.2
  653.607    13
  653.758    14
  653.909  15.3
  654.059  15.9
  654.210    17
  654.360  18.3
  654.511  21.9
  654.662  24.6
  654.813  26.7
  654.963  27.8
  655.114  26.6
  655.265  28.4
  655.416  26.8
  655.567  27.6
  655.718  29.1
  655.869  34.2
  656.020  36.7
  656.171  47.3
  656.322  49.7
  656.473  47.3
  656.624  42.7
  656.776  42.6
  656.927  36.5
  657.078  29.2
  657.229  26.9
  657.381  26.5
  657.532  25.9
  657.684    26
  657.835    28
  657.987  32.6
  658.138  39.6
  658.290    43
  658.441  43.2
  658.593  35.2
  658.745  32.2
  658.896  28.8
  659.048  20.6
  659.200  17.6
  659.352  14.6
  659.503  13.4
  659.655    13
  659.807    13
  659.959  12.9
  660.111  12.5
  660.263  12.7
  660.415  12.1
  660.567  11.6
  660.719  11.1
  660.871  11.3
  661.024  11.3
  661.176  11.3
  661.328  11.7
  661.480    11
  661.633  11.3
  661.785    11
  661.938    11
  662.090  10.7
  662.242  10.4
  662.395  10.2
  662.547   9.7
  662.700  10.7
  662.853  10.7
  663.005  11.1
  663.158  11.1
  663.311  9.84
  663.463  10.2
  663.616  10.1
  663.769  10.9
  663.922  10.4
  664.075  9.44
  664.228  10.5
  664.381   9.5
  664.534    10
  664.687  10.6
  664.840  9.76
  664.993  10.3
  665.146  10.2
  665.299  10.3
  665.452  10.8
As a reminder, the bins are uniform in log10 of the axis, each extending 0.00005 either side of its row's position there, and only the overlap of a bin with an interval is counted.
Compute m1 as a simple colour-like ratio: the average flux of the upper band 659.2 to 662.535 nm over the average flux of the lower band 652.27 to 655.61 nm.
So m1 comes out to 0.7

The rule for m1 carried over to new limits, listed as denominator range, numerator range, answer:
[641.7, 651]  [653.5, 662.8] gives 2.15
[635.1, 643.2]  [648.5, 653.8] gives 1.09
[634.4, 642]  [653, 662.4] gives 2.19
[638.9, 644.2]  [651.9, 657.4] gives 2.32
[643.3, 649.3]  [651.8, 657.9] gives 2.27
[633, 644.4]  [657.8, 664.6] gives 1.51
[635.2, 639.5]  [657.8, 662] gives 1.83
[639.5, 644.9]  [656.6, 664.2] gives 1.77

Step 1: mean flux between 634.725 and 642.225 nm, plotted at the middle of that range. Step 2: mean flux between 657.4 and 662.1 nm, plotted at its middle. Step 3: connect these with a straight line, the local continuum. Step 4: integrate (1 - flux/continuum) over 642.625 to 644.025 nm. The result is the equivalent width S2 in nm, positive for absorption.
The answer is 0.23 nm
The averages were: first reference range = 10.4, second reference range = 19.6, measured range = 10.4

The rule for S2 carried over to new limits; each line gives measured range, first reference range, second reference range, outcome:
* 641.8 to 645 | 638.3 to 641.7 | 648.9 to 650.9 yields -0.10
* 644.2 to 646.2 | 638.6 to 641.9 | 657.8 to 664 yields 0.18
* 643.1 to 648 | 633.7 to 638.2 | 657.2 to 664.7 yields 0.79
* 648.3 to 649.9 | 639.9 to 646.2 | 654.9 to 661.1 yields 0.65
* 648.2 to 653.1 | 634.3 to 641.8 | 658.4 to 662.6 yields 0.76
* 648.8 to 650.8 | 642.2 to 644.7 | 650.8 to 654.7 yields 0.36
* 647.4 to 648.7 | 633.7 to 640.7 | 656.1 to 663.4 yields 0.41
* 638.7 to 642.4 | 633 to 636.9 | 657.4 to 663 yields 0.52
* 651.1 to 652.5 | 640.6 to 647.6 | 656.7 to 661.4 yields 0.43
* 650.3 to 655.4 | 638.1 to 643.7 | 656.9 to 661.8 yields 0.66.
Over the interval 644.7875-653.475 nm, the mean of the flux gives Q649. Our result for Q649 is 11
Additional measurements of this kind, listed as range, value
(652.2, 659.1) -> 26.7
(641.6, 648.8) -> 10.6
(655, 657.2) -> 35.7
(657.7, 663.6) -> 16.9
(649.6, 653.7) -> 11.6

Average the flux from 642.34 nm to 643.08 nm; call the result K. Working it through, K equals 10.2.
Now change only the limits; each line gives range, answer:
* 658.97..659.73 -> 15.9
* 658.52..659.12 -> 29.2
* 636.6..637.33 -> 10.7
